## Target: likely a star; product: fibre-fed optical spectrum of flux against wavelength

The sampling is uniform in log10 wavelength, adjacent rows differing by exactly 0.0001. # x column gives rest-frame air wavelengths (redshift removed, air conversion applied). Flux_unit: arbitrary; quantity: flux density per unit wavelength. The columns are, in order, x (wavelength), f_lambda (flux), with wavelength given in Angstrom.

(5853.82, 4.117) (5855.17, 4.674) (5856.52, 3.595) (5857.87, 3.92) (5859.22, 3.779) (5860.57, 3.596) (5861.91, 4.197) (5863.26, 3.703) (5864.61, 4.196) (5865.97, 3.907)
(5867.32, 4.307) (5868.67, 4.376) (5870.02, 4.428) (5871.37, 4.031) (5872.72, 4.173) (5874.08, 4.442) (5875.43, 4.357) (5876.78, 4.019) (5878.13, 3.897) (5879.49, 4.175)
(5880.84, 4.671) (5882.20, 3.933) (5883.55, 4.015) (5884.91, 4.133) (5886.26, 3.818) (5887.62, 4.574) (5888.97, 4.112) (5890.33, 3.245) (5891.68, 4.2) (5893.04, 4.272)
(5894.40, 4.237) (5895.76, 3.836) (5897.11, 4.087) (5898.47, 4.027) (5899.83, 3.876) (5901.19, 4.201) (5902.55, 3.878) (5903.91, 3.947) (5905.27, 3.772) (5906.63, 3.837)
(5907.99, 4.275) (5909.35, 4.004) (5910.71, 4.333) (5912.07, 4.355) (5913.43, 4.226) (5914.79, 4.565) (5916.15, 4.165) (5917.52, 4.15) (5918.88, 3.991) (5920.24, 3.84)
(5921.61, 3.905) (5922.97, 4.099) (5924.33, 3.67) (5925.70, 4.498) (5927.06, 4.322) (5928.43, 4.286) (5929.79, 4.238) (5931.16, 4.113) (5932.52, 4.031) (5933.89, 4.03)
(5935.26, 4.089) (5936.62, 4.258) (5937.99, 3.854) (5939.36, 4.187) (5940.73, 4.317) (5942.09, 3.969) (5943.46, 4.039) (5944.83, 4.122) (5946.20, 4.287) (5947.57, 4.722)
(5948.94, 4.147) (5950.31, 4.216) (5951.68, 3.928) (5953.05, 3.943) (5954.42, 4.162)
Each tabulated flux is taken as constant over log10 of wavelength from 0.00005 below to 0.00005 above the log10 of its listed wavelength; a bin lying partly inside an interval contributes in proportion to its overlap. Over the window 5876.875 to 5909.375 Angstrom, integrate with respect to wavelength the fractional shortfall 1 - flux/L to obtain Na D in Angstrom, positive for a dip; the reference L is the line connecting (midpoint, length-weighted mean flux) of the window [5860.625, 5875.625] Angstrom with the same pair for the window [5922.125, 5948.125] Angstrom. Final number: 0.9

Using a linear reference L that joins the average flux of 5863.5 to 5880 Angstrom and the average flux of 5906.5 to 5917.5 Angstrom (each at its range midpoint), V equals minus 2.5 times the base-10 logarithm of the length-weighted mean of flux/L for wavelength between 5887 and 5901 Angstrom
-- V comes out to 0.04 mag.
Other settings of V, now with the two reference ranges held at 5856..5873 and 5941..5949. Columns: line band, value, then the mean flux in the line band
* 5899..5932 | 0.012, 4.11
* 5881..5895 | 0.001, 4.07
